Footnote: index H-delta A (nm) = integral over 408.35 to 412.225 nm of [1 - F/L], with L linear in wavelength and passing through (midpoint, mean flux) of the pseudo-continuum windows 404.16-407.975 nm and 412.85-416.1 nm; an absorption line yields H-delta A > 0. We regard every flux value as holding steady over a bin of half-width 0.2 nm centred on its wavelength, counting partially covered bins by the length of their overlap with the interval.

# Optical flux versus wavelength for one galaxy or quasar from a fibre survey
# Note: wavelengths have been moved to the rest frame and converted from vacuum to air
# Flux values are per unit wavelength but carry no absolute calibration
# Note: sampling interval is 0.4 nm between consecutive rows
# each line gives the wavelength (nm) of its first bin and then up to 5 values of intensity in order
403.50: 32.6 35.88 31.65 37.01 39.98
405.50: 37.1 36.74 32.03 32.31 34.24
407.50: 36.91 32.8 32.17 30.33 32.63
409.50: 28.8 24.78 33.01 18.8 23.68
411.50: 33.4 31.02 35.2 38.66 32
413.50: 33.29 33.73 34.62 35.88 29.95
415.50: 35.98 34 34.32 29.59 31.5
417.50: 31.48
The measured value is 0.63 nm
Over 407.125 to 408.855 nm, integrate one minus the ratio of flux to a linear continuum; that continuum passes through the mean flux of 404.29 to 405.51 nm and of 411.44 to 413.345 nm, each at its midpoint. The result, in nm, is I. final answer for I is 0.13 nm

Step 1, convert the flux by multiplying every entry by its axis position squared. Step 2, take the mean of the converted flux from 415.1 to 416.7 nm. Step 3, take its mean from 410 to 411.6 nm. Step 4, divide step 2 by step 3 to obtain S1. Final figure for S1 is 1.3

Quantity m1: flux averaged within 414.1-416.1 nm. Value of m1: 34.1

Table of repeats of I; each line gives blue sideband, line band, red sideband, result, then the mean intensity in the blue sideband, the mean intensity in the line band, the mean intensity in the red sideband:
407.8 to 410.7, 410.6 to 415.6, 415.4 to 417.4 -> -0.117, 29.8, 32.2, 32.9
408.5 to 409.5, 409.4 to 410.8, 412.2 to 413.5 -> 0.234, 30.9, 26.7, 35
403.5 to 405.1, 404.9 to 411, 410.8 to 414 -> 0.336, 35.2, 32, 32.2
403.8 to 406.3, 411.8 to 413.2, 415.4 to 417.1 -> -0.021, 36.1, 34.6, 33.1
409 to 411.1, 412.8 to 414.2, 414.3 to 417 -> -0.120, 27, 33.5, 33.3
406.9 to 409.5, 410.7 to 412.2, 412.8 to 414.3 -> 0.224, 32.8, 28.3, 33.6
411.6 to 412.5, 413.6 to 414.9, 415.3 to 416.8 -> -0.045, 33.1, 34.6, 33.7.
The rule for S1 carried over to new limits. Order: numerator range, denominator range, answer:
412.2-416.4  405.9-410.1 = 1.11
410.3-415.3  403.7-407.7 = 0.93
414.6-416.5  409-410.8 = 1.25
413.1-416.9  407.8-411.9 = 1.18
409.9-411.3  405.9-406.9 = 0.77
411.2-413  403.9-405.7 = 0.96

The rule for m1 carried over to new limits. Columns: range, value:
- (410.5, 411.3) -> 21.2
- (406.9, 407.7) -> 35.6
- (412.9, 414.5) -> 33.4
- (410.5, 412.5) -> 28.4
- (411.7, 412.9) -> 35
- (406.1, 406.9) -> 32.2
